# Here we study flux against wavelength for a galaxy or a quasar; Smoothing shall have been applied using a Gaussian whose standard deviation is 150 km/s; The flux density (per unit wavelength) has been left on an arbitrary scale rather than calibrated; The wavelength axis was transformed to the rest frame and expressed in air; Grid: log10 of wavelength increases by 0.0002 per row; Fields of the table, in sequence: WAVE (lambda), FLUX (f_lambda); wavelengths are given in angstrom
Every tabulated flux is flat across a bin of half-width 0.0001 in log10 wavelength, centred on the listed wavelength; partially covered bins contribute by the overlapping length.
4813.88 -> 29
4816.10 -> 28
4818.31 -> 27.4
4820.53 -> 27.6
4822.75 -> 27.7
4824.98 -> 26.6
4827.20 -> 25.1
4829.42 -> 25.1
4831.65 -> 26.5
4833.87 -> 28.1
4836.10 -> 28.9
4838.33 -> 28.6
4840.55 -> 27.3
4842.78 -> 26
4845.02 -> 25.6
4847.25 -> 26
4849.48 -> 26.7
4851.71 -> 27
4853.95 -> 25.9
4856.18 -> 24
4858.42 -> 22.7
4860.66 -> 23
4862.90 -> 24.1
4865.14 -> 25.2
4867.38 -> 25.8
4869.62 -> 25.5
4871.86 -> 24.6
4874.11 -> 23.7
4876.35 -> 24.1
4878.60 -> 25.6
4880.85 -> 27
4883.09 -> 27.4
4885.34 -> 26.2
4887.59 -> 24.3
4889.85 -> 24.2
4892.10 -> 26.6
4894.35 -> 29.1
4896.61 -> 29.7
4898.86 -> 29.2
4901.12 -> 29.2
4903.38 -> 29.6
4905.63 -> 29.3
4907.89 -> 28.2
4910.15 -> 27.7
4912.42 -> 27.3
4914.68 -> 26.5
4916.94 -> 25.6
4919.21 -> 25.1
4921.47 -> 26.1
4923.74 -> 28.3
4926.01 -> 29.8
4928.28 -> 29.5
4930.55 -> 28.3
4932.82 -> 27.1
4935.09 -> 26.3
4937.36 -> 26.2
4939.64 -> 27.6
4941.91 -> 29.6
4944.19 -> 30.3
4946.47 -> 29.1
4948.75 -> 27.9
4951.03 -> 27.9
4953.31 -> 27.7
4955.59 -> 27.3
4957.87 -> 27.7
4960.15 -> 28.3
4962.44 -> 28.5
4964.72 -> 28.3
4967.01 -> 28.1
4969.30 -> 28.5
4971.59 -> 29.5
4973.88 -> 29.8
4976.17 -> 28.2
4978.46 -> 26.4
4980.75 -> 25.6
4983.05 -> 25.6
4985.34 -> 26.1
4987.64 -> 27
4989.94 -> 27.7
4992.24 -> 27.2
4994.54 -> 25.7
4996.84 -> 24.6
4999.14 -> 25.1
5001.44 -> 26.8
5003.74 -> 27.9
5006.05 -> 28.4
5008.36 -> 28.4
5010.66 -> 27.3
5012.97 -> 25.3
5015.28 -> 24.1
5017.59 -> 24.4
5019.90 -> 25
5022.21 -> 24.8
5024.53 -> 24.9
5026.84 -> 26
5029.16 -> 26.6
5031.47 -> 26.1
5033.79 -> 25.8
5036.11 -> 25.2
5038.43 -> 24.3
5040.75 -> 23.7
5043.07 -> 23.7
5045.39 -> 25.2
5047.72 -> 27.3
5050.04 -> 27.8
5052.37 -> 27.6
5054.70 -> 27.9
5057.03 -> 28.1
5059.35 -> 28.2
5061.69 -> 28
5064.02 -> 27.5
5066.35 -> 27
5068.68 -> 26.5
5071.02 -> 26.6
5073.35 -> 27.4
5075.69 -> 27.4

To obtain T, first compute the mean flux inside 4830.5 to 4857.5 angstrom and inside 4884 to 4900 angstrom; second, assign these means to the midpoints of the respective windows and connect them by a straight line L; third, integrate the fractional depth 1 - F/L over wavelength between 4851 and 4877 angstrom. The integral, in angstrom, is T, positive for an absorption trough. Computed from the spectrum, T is 2.2 angstrom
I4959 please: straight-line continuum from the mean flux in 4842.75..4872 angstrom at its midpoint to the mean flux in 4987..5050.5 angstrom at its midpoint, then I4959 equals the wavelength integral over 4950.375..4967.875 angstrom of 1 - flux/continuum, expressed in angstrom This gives -1.6 angstrom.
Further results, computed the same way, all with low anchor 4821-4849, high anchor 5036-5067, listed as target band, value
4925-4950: -1.5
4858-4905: 1.1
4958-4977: -1.4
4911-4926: 0.0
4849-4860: 0.7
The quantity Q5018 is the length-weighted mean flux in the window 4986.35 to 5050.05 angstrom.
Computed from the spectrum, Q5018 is 25.9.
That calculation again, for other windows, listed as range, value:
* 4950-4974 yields 28.3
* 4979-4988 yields 26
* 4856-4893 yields 25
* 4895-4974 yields 28.1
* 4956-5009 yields 27.4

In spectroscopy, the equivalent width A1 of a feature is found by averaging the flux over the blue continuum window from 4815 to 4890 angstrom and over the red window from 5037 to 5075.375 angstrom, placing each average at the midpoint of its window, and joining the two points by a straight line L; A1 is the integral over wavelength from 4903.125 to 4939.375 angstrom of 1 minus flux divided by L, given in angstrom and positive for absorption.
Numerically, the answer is -1.8 angstrom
